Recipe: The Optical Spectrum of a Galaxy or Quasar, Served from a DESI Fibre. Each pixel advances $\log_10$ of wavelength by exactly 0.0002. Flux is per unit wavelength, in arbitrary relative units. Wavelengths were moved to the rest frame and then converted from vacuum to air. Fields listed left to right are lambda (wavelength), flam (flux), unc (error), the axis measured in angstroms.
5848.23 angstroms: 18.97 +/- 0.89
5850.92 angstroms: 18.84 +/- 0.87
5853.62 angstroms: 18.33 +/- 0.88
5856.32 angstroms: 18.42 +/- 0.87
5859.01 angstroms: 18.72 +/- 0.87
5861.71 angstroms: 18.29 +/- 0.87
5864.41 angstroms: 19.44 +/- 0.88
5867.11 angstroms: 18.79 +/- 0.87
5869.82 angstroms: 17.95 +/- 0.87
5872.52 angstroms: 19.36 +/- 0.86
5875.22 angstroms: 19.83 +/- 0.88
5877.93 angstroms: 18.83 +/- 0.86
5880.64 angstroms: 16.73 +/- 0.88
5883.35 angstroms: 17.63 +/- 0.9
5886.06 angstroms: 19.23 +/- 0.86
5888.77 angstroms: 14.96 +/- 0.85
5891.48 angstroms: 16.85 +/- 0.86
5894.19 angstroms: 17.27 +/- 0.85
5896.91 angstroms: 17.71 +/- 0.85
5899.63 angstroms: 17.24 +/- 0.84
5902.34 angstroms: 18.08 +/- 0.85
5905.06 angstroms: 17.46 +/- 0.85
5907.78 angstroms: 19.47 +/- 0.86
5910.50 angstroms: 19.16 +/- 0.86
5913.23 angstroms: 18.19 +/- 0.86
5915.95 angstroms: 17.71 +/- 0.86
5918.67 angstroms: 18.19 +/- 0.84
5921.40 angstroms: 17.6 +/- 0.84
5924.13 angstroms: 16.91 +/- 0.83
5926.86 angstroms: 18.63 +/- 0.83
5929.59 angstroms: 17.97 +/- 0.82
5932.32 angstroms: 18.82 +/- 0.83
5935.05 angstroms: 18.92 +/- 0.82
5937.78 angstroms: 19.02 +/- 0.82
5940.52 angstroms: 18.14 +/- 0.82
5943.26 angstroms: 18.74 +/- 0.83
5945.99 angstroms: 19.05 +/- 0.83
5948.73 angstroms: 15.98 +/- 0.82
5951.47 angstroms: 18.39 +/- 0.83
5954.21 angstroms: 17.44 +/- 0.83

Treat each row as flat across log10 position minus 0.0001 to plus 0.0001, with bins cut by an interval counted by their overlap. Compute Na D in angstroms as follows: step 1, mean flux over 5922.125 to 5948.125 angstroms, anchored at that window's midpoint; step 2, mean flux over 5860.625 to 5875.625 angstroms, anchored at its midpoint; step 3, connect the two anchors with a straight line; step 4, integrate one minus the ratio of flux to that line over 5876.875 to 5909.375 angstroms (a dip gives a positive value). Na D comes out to 1.9 angstroms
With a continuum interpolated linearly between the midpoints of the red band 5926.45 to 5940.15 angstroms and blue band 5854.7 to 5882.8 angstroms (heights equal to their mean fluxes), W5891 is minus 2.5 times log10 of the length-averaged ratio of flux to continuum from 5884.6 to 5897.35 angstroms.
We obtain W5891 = 0.09 mag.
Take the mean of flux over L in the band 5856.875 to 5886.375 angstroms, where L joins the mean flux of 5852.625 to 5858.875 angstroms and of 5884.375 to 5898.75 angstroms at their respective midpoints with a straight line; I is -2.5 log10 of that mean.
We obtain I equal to -0.04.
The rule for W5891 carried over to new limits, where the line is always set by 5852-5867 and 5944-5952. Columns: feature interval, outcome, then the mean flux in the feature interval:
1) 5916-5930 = 0.014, 17.8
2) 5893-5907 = 0.039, 17.6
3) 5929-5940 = -0.044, 18.7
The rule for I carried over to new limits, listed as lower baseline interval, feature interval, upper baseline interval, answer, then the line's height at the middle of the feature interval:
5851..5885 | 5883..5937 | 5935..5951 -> 0.03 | 18.4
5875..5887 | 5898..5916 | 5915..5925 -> -0.02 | 17.8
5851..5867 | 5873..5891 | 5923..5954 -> 0.04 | 18.5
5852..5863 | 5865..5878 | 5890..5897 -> -0.06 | 17.9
